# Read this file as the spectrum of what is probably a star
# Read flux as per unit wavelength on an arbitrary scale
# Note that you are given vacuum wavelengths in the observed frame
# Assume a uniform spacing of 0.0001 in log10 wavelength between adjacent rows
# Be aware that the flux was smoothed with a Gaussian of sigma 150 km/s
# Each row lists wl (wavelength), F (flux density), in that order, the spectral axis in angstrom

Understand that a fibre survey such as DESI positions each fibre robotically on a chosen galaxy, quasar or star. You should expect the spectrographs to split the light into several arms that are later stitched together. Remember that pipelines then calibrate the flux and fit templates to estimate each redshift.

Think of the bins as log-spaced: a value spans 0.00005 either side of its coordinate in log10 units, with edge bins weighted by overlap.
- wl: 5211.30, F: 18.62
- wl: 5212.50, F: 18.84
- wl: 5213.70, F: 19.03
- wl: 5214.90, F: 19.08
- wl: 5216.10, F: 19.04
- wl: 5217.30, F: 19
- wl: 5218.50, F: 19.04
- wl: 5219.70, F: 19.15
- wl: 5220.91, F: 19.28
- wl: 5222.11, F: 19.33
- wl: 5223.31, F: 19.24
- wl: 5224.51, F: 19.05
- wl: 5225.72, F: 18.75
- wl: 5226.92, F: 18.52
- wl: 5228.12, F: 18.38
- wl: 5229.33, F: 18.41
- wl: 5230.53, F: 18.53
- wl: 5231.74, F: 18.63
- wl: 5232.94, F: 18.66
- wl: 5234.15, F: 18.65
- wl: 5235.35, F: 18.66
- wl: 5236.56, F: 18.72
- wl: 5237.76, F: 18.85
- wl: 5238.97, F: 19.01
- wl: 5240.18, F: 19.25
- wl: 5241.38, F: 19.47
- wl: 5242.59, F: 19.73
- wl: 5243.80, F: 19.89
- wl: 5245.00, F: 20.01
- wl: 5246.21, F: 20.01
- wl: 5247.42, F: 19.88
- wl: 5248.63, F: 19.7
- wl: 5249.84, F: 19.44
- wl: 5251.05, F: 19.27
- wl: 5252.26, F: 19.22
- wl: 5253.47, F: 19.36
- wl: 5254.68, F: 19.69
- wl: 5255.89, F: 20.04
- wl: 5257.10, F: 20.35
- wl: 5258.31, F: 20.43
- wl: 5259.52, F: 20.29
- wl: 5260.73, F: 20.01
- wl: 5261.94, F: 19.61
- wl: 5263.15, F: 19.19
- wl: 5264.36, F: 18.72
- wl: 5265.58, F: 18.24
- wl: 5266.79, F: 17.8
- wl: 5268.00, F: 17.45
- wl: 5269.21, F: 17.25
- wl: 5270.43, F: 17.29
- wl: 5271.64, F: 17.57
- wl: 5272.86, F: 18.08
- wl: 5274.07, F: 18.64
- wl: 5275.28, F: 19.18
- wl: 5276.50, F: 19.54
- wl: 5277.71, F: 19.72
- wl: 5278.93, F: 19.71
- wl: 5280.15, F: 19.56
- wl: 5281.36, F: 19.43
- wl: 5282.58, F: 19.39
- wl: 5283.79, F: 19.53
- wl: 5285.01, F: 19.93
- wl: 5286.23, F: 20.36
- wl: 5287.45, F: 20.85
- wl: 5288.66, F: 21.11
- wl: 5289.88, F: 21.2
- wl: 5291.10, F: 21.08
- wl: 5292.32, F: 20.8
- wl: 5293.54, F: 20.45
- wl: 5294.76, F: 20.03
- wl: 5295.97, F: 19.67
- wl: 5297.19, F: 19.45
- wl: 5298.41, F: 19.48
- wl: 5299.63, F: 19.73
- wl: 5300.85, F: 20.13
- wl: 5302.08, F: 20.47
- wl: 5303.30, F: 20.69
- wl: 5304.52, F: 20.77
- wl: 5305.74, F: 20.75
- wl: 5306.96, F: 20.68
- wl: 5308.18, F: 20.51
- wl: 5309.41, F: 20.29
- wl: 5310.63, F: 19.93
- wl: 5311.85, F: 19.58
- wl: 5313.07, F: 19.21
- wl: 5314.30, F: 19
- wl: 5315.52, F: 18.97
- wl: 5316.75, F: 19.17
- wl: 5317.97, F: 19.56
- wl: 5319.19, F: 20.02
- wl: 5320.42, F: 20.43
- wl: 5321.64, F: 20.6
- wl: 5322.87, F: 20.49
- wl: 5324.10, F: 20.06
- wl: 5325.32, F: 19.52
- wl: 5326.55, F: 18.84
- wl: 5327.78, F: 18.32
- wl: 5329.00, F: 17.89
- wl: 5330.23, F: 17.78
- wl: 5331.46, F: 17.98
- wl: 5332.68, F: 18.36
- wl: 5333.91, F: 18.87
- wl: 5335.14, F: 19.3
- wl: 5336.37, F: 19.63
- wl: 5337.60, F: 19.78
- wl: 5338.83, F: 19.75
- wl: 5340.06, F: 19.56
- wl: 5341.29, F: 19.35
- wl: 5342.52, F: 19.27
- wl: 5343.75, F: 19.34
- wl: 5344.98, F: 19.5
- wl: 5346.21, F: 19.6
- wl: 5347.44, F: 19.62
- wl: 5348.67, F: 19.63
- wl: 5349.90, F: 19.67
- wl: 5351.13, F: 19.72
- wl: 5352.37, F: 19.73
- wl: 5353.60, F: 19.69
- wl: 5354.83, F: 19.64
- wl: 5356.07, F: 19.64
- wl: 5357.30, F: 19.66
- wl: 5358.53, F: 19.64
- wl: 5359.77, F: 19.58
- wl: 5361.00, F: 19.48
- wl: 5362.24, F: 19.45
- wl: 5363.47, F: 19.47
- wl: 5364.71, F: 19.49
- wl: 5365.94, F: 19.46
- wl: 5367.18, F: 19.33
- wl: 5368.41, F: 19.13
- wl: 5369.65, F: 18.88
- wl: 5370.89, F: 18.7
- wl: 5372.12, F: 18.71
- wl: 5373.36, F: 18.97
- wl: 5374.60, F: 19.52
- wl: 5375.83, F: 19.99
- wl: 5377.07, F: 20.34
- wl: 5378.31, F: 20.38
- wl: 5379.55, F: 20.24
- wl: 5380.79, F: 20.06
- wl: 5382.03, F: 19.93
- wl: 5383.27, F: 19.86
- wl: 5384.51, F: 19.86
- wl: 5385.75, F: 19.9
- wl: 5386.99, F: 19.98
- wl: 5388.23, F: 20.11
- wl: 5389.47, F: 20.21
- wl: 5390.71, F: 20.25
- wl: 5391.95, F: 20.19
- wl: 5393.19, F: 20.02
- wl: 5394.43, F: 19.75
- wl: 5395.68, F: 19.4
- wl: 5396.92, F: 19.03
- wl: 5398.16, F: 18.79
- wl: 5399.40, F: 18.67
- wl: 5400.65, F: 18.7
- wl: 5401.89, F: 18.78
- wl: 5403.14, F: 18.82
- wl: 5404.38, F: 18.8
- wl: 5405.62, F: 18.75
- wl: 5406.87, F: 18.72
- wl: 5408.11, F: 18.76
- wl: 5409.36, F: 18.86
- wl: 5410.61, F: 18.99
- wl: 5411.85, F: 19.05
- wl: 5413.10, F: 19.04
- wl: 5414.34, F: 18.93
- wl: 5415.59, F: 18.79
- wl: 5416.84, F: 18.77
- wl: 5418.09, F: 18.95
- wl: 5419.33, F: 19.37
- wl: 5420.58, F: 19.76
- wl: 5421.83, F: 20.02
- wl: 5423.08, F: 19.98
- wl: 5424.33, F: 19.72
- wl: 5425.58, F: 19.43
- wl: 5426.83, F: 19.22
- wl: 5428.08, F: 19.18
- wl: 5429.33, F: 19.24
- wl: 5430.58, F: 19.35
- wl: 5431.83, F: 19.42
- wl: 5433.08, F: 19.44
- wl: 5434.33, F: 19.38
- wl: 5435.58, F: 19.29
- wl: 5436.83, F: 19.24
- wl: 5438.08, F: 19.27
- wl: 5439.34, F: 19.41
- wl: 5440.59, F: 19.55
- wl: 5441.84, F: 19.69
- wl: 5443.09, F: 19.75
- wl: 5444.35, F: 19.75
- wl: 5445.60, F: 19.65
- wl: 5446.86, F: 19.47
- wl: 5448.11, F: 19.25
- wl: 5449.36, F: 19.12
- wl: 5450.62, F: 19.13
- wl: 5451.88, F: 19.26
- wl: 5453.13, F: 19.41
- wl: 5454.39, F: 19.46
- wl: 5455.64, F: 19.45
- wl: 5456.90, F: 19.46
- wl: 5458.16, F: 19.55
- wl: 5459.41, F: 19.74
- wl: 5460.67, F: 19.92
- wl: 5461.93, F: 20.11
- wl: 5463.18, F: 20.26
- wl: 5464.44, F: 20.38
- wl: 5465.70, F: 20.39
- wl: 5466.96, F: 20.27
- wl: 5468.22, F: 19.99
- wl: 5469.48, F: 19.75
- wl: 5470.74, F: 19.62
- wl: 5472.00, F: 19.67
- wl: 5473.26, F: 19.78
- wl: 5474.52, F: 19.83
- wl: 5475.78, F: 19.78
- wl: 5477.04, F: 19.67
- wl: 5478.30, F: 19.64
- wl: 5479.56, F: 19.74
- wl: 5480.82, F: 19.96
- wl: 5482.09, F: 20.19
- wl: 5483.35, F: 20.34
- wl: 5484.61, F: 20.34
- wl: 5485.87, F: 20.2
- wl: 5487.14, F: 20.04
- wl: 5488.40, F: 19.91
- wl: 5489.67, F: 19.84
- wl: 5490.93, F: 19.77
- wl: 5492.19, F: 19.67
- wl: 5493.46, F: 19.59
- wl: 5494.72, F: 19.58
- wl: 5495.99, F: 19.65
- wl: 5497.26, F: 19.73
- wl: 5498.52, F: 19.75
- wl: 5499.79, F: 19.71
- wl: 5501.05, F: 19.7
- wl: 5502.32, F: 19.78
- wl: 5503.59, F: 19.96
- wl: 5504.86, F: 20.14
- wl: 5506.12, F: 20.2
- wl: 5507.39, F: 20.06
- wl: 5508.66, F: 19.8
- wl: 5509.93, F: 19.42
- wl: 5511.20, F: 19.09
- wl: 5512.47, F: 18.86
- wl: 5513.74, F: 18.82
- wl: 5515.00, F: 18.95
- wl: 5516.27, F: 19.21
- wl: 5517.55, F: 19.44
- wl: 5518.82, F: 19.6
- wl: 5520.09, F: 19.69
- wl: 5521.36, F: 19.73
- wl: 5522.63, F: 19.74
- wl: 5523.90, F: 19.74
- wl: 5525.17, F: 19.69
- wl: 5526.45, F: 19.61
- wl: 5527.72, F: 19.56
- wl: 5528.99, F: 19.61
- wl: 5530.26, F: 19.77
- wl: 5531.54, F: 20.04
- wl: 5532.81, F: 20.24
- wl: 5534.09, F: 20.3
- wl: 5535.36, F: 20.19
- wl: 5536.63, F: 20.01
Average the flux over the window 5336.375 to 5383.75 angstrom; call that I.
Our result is 19.6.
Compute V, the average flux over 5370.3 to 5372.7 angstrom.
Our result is 18.8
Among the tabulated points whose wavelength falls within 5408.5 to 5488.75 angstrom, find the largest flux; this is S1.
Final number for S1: 20.39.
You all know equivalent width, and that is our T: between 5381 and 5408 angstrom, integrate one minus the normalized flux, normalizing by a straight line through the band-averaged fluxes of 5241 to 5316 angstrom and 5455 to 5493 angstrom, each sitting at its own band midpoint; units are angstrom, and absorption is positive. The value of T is 0.5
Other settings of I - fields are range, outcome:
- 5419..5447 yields 19.5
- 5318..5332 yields 19.3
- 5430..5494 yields 19.7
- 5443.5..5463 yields 19.5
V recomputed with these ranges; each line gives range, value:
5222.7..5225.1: 19.2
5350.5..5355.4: 19.7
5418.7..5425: 19.8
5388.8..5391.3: 20.2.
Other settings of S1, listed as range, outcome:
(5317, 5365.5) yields 20.6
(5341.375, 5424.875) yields 20.38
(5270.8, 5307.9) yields 21.2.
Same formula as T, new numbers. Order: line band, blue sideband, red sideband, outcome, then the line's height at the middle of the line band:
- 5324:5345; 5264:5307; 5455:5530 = 0.6 angstrom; 19.6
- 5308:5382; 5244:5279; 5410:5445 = -0.8 angstrom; 19.3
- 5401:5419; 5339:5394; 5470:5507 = 0.8 angstrom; 19.7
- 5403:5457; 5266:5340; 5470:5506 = 1.3 angstrom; 19.7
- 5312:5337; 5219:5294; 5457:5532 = 0.3 angstrom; 19.4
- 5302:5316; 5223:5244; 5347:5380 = -0.6 angstrom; 19.3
